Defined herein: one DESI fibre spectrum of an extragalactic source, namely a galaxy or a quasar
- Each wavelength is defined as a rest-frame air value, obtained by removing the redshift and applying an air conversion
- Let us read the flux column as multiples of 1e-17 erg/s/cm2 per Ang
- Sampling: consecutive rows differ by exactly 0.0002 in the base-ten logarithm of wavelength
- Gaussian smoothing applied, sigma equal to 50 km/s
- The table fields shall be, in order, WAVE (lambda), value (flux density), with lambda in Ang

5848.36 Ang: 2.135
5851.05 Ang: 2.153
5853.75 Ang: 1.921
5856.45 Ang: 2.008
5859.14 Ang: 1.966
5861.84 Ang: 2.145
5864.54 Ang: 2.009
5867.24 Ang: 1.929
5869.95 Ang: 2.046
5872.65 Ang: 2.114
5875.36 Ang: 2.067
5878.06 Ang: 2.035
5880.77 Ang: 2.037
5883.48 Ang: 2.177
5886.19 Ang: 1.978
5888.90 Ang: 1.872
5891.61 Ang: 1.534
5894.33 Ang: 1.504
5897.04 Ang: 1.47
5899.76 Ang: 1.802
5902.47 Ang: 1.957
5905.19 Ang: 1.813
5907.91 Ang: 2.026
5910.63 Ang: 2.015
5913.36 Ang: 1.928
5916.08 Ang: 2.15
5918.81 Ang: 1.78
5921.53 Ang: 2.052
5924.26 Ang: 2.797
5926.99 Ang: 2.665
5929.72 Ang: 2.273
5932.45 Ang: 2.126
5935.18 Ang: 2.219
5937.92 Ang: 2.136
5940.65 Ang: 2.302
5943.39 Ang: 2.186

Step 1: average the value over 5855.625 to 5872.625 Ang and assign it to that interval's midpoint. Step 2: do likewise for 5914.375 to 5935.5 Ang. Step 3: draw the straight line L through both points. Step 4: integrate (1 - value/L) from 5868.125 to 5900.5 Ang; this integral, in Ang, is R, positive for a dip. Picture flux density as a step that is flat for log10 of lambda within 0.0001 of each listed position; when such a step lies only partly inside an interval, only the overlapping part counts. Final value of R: 3.2 Ang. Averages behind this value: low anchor 2.03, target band 1.89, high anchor 2.25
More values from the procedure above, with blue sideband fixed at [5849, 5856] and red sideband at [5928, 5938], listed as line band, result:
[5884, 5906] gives 3.9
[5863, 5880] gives 0.4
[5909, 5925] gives 0.6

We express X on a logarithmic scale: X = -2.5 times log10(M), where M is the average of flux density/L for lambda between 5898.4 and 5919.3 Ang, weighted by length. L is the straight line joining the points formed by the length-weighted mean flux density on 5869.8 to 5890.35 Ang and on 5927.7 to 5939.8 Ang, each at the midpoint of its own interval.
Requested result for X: 0.10 mag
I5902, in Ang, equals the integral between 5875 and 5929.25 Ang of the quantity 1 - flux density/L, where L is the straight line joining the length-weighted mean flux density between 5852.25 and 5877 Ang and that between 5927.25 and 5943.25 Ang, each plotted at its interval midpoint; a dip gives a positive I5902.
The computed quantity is 3.9 Ang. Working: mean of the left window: 2.02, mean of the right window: 2.24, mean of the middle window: 1.99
